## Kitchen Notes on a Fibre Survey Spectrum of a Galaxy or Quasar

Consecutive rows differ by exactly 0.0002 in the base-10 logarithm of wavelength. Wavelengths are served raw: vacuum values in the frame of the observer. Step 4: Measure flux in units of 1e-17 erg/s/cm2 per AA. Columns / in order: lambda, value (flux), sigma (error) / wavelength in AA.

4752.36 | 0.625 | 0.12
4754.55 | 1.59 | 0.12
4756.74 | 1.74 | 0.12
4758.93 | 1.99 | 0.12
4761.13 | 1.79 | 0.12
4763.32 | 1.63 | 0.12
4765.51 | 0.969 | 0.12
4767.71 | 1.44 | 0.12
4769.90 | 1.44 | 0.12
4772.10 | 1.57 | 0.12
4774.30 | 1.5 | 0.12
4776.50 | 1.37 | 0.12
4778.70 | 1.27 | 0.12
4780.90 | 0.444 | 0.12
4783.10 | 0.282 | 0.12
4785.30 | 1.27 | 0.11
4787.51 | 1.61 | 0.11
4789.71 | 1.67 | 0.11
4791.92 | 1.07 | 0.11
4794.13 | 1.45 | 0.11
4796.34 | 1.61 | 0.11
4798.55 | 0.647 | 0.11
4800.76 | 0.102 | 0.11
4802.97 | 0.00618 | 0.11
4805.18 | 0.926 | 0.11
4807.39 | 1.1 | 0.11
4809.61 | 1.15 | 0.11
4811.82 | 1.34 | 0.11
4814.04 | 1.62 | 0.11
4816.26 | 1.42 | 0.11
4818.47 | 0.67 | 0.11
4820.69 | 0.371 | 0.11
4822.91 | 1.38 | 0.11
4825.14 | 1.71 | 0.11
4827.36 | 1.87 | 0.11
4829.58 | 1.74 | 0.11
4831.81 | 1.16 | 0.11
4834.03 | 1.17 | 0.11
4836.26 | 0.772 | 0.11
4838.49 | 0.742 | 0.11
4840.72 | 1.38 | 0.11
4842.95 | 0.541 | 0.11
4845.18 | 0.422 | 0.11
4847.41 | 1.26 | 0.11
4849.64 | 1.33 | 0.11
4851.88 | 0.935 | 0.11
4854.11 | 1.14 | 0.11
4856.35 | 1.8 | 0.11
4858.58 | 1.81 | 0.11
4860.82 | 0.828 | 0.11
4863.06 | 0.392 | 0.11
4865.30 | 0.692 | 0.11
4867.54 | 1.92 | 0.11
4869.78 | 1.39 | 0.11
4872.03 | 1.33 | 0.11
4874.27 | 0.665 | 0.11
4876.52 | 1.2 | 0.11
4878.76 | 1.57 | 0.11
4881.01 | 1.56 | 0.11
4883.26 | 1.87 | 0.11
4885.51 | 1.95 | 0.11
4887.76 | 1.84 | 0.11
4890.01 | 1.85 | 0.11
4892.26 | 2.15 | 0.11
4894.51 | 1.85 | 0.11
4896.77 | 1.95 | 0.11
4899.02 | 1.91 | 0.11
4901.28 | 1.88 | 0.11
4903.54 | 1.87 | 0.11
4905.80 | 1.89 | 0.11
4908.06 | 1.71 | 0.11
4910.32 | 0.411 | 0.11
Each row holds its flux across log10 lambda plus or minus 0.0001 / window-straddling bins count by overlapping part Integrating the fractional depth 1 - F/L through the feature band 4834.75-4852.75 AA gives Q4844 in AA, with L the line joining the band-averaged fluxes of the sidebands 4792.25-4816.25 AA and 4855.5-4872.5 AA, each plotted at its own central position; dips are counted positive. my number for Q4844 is 3.8 AA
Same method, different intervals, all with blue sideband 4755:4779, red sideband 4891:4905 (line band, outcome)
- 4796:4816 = 8.64 AA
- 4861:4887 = 7.71 AA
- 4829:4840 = 4.05 AA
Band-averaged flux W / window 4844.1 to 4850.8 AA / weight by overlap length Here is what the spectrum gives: 1.01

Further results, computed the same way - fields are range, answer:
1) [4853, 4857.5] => 1.47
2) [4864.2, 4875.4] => 1.2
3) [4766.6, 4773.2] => 1.48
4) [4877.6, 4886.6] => 1.73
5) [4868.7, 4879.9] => 1.23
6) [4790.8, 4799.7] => 1.19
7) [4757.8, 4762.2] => 1.89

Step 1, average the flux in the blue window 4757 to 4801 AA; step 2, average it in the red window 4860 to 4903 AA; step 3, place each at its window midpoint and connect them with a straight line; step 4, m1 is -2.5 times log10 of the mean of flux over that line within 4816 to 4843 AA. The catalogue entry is 0.204 mag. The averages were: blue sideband 1.29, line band 1.16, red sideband 1.53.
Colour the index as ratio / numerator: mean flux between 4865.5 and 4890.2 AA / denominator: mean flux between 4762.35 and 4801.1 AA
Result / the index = 1.26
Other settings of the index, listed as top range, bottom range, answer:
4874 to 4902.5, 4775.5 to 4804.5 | 1.77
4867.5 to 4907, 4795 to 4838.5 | 1.56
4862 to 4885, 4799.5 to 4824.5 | 1.38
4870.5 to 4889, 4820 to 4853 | 1.33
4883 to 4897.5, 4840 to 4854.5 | 1.96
